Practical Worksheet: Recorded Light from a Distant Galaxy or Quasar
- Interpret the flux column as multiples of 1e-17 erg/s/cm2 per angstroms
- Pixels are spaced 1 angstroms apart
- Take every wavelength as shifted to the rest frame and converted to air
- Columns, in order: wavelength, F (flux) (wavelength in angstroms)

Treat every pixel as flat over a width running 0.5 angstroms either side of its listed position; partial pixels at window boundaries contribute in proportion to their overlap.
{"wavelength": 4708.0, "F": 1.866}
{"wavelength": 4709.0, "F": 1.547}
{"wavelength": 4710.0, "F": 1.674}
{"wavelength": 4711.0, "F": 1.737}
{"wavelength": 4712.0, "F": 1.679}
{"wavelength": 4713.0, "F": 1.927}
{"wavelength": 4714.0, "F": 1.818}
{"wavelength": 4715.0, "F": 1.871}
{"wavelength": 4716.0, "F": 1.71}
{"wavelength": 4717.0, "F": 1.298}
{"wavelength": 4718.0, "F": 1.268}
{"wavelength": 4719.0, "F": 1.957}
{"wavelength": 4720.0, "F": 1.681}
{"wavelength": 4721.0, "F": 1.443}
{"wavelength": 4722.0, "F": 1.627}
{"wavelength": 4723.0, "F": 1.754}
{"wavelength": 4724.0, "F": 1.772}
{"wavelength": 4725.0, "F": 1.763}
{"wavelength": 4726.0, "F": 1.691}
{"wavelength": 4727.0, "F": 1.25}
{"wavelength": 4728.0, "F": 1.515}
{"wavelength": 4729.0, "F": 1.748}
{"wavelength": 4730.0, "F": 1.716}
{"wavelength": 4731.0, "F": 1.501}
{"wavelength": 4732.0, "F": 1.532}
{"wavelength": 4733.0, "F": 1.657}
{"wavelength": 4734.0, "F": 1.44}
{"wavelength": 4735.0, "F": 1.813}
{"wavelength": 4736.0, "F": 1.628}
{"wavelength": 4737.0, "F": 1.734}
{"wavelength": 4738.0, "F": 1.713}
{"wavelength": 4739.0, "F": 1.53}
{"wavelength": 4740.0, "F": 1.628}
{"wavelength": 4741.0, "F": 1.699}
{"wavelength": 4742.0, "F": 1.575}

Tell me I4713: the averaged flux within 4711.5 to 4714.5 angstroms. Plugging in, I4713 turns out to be 1.81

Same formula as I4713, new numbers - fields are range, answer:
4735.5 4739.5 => 1.65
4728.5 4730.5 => 1.73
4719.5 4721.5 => 1.56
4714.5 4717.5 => 1.63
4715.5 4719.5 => 1.56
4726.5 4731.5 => 1.55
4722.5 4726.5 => 1.75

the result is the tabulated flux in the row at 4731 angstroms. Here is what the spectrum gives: 1.501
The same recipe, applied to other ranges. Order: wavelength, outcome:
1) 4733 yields 1.657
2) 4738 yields 1.713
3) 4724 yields 1.772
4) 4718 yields 1.268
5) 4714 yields 1.818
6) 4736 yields 1.628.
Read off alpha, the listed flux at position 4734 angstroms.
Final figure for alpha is 1.44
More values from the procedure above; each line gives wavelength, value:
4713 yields 1.927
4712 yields 1.679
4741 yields 1.699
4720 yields 1.681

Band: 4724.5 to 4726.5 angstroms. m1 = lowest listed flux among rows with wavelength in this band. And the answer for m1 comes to 1.691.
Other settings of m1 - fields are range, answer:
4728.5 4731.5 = 1.501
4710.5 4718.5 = 1.268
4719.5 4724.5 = 1.443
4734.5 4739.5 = 1.53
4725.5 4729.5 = 1.25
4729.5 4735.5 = 1.44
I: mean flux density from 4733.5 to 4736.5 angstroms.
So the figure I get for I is 1.63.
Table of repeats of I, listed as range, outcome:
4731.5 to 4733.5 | 1.59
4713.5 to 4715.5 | 1.84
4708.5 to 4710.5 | 1.61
